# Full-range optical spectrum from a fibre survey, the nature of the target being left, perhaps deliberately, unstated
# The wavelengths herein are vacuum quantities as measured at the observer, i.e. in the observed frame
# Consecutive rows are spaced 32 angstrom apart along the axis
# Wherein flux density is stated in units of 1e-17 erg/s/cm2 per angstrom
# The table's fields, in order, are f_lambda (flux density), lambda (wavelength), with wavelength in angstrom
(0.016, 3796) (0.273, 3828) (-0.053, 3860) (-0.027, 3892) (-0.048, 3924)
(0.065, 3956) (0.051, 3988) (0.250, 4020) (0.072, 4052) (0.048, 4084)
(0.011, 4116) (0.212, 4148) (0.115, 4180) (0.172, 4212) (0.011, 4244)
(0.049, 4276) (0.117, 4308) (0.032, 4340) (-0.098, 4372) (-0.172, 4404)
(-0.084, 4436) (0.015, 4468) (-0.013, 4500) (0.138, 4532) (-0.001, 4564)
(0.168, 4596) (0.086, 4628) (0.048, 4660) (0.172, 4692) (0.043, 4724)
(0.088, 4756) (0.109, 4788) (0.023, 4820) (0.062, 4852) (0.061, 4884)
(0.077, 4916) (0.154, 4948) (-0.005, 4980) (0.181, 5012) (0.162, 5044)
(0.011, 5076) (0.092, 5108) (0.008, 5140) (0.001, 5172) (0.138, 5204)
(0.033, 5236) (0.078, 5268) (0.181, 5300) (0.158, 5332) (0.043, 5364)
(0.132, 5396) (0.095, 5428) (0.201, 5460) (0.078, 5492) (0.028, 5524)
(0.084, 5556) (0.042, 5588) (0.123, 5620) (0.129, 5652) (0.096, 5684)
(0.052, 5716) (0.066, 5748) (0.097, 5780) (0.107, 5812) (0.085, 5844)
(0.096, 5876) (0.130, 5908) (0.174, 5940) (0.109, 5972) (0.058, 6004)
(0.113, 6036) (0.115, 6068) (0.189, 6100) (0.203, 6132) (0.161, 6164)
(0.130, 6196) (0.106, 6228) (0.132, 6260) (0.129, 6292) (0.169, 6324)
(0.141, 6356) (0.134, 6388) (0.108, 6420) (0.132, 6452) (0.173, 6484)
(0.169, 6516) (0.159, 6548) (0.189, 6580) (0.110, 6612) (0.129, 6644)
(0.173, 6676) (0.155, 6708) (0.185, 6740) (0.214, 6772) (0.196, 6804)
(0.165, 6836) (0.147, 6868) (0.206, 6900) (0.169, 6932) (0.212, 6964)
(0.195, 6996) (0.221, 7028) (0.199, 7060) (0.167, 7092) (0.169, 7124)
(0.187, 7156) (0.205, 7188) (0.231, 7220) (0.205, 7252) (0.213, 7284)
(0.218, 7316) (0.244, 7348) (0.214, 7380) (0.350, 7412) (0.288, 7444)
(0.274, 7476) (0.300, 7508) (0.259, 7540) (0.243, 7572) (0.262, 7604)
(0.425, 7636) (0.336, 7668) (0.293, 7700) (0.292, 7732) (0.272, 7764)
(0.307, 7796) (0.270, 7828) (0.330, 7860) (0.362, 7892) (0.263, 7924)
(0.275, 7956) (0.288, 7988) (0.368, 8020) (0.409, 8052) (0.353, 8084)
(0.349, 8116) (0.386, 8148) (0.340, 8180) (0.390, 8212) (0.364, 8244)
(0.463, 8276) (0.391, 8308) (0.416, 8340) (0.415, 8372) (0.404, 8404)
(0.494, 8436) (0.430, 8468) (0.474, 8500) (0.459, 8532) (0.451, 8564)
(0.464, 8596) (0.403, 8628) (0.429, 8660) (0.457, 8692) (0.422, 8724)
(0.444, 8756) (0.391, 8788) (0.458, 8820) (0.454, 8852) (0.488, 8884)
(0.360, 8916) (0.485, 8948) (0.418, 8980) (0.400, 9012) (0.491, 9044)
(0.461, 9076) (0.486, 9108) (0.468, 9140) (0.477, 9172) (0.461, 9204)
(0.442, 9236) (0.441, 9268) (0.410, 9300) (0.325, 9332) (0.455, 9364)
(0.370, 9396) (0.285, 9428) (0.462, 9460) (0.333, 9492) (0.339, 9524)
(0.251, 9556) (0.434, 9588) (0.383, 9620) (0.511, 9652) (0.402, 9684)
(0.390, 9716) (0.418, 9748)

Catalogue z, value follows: 0.847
